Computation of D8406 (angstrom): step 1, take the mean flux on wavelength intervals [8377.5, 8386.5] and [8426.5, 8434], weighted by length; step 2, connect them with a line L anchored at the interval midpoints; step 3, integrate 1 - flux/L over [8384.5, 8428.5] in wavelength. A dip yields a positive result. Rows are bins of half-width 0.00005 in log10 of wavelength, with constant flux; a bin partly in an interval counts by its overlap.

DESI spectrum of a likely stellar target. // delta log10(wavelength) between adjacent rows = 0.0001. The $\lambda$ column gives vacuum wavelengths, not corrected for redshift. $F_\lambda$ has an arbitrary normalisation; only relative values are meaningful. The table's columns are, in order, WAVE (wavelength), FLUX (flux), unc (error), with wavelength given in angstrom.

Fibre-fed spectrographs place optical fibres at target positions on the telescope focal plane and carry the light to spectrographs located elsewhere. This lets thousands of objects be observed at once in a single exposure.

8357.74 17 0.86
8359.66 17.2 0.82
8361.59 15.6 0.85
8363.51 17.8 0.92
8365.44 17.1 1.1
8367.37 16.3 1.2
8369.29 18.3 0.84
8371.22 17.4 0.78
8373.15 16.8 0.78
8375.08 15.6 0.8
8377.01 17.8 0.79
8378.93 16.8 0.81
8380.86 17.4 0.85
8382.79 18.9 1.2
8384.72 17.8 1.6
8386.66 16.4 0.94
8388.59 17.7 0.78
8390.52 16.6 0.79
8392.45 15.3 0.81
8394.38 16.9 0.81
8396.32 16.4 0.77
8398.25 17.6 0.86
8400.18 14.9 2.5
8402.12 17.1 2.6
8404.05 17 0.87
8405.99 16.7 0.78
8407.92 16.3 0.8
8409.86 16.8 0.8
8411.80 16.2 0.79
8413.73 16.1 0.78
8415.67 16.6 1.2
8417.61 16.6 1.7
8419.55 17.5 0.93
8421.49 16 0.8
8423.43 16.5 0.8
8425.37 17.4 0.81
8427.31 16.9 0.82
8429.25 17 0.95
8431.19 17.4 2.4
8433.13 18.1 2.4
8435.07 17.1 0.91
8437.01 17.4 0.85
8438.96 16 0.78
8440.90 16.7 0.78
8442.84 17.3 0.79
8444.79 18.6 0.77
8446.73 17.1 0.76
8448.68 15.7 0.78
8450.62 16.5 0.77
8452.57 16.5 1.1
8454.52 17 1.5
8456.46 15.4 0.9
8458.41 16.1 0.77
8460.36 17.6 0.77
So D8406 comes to 2.1 angstrom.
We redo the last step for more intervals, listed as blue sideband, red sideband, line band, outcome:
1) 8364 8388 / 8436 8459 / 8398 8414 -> 0.5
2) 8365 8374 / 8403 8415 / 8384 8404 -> 0.1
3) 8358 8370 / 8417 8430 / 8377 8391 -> -0.4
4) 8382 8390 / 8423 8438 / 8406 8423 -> 0.8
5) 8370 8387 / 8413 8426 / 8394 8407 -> 0.2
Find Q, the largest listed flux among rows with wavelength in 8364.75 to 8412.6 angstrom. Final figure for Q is 18.9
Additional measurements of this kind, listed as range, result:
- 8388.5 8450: 18.6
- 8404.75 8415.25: 16.8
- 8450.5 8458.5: 17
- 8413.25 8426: 17.5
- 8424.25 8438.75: 18.1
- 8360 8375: 18.3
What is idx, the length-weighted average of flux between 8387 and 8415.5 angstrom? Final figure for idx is 16.5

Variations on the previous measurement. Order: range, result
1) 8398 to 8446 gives 16.9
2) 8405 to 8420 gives 16.6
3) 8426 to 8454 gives 17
